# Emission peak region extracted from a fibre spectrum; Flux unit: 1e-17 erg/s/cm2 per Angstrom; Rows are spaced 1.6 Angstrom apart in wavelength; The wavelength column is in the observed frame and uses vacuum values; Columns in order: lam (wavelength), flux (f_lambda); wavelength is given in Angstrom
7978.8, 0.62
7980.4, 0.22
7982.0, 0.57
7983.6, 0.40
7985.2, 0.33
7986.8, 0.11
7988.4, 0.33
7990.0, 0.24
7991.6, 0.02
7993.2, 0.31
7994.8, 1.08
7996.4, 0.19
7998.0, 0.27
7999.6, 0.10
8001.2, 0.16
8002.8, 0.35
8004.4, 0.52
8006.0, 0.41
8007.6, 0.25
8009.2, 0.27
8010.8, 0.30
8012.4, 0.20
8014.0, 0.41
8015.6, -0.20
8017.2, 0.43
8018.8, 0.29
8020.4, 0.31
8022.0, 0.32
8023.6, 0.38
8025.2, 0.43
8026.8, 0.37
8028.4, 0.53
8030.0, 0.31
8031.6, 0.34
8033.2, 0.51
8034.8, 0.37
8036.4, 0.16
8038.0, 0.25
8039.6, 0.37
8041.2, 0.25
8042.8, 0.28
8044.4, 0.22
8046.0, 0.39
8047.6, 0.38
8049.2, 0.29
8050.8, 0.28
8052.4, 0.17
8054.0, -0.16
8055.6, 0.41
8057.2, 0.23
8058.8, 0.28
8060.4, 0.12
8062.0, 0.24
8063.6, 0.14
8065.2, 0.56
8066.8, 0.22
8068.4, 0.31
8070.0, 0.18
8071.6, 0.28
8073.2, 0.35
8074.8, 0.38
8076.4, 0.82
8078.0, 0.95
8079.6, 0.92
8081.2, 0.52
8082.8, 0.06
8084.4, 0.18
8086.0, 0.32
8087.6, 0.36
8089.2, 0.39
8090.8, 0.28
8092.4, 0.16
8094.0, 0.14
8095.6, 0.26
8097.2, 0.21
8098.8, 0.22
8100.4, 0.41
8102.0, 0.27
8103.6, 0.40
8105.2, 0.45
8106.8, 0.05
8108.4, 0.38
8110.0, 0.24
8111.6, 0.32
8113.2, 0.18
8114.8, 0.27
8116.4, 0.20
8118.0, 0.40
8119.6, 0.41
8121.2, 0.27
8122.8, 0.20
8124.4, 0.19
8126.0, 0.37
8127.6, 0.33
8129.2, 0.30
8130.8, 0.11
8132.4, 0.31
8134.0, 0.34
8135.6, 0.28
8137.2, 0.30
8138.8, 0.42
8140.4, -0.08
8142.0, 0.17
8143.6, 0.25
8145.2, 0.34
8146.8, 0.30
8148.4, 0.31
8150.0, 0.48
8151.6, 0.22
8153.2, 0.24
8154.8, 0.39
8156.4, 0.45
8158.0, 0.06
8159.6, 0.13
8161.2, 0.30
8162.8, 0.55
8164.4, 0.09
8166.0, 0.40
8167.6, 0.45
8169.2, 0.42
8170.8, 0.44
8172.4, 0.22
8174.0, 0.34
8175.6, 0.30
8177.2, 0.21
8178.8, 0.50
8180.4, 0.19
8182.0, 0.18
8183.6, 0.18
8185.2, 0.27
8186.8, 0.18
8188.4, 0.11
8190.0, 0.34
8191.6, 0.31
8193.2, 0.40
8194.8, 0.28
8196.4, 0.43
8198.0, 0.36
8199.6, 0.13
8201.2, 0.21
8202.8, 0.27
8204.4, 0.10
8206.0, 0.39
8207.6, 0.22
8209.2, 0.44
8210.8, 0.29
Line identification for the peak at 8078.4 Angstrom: Hgamma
